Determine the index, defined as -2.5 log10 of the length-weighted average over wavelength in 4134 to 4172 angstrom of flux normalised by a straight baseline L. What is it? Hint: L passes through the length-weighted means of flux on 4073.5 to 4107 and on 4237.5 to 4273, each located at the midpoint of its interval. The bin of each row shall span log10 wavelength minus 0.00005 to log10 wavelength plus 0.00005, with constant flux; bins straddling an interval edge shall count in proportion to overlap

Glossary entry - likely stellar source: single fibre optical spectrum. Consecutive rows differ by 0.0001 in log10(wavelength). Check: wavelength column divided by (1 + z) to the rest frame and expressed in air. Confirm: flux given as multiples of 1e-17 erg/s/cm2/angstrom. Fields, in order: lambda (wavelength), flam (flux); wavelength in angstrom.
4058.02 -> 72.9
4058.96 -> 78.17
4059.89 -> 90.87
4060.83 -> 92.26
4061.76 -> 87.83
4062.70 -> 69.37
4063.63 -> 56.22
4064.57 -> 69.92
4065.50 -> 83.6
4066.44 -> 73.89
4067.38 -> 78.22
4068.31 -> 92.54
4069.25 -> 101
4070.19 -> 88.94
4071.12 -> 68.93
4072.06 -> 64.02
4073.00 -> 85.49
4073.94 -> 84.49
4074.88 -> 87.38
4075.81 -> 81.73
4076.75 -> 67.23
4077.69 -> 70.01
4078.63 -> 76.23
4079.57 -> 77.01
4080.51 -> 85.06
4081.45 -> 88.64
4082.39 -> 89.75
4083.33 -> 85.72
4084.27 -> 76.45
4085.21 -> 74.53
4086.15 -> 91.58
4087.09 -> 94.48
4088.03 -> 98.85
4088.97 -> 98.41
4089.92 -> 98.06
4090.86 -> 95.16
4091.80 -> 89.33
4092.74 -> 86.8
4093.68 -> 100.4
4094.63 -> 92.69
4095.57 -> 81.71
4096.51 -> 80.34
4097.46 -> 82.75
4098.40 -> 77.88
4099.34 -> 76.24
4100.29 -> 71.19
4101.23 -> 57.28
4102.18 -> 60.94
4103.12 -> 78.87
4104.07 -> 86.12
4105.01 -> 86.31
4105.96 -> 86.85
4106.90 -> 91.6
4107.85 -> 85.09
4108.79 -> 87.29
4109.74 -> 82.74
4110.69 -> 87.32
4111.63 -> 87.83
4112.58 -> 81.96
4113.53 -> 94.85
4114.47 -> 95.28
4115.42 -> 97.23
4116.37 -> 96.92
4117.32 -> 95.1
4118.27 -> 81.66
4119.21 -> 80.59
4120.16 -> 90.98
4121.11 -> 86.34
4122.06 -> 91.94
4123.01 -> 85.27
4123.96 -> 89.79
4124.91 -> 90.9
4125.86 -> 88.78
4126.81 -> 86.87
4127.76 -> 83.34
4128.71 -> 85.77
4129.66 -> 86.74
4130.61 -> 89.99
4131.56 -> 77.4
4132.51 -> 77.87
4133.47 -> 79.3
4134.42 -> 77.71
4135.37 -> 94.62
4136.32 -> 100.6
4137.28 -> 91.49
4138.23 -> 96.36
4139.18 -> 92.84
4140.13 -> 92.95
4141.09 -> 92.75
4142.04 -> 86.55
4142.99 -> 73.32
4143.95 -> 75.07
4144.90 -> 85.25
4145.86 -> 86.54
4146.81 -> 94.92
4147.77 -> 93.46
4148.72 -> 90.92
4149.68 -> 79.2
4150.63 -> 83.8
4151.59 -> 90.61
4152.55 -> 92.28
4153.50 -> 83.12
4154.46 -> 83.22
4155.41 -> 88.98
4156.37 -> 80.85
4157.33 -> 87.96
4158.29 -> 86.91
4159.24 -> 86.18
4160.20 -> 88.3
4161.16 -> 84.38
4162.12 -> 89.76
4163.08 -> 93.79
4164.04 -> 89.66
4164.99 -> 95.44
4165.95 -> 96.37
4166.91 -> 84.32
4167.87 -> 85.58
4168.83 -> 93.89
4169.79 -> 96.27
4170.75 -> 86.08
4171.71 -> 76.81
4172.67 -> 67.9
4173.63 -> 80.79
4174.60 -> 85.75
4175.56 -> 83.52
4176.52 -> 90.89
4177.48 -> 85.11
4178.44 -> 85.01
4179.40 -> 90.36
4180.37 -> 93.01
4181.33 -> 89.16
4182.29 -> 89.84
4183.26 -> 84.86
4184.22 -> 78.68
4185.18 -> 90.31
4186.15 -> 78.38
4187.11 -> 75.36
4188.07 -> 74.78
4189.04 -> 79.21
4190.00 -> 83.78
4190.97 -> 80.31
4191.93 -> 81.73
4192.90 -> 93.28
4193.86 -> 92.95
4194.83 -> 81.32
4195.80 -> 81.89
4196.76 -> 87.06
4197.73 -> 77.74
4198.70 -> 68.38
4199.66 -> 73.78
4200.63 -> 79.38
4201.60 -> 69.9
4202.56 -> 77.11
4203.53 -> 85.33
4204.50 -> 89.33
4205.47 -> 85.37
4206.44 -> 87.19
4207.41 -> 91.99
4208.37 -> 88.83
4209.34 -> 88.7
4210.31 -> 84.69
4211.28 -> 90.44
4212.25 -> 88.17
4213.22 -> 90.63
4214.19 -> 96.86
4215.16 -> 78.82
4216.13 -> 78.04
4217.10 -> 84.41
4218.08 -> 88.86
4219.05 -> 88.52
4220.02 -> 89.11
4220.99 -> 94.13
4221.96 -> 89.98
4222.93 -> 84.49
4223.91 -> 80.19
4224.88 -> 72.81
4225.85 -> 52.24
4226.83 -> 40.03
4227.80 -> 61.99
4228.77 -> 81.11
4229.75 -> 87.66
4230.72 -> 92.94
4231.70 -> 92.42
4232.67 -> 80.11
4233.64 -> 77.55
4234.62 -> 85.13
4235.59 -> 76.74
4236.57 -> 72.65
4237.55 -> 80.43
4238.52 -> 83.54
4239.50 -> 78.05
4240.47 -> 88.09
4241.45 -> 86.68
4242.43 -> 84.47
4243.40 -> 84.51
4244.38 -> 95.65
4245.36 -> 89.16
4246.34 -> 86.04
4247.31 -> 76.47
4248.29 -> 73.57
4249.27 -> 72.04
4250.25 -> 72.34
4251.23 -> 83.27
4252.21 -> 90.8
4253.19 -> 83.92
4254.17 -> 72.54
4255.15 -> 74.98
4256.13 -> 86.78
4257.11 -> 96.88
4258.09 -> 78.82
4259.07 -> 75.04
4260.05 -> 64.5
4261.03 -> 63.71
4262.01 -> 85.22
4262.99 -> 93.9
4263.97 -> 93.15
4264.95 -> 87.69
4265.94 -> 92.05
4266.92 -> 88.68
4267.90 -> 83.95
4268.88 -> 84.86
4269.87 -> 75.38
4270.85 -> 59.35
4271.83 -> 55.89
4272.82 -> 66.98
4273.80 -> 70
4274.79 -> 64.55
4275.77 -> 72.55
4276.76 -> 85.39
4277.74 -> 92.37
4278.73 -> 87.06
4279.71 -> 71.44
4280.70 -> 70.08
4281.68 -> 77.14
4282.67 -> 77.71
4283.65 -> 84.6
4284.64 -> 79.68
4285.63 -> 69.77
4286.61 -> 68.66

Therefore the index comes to -0.07 mag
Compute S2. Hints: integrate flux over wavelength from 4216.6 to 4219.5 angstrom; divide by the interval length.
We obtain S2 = 87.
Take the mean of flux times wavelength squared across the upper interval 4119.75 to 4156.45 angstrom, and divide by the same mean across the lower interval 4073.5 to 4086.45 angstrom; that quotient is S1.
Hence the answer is 1.11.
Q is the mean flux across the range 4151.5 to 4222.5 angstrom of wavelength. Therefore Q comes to 85.5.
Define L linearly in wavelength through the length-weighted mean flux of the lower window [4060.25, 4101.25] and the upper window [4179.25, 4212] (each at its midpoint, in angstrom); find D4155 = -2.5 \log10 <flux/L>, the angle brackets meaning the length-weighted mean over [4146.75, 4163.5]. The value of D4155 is -0.05 mag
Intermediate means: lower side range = 82.8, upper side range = 83.6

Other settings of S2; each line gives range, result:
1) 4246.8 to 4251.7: 75.6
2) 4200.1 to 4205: 80.1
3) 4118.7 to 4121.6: 86.1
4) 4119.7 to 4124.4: 88.8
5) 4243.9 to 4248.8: 84.1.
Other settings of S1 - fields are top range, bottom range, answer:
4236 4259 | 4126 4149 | 0.99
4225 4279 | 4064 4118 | 1.02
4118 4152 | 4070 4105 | 1.08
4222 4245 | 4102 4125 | 0.96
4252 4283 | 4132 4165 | 0.95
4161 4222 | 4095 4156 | 1.03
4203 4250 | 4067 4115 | 1.05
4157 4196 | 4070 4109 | 1.08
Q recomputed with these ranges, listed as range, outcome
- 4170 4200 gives 83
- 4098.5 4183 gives 86.4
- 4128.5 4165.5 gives 87.4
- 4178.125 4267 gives 82.5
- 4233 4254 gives 81.8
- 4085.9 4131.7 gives 86.8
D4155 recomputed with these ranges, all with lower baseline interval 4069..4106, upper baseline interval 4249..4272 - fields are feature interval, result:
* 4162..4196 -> -0.054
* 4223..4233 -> 0.088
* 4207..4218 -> -0.083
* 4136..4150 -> -0.085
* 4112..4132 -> -0.077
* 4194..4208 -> -0.004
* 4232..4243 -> -0.012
